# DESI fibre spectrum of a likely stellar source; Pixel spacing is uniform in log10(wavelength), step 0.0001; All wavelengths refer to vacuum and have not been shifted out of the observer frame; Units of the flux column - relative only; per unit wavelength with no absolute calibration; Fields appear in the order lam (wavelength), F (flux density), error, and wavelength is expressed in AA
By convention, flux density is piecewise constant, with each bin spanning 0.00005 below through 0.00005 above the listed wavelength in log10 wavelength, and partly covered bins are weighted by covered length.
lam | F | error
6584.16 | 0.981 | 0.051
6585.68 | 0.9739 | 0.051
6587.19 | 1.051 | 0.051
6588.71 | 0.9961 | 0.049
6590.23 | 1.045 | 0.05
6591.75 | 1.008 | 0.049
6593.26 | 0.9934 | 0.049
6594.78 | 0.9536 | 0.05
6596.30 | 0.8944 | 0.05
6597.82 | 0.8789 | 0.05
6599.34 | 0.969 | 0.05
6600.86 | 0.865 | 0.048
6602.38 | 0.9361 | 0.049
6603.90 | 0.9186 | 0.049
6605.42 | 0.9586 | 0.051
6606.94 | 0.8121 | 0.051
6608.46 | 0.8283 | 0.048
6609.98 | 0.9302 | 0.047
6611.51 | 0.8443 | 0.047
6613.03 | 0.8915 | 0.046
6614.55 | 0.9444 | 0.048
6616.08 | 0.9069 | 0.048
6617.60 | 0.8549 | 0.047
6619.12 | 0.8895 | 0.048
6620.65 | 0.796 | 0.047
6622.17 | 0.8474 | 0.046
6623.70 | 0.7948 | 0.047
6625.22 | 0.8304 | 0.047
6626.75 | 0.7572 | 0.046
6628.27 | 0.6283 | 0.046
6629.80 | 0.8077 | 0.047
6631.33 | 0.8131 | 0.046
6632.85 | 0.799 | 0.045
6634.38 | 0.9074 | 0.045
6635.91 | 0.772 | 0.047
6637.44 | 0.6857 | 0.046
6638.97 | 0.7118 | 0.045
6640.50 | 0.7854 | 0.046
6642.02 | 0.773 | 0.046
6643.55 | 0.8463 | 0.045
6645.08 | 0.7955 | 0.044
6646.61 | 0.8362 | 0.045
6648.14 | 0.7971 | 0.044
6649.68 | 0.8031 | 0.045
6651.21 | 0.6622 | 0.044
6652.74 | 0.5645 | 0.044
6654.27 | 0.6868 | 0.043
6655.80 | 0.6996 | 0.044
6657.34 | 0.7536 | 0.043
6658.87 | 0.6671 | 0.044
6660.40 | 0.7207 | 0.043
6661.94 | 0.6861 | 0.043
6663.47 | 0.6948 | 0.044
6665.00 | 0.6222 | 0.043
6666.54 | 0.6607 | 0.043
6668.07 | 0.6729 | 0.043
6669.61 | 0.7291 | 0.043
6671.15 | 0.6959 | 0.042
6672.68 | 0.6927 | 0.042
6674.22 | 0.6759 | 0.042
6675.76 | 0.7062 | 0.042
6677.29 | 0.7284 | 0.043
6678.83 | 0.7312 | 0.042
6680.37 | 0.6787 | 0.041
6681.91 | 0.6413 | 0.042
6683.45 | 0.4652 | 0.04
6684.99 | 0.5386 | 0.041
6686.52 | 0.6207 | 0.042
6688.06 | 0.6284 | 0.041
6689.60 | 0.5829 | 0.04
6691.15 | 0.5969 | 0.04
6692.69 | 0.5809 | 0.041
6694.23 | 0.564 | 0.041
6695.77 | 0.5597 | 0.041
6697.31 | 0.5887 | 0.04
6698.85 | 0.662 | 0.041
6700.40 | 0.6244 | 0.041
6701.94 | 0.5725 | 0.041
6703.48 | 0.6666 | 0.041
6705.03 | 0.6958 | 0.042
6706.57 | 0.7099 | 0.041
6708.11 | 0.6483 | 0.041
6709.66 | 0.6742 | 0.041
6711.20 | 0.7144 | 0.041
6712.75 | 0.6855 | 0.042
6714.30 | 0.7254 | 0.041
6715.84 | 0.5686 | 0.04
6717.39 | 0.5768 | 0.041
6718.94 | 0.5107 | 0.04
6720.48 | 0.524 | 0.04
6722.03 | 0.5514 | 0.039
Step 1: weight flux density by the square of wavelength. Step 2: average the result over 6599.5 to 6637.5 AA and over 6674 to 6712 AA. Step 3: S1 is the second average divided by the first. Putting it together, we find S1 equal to 0.77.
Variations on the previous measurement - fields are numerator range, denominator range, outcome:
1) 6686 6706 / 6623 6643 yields 0.80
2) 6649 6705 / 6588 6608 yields 0.71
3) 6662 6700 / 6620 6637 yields 0.82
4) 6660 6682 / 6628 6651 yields 0.89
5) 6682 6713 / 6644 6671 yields 0.88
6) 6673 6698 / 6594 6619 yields 0.71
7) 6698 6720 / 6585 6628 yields 0.74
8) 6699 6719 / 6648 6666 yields 0.95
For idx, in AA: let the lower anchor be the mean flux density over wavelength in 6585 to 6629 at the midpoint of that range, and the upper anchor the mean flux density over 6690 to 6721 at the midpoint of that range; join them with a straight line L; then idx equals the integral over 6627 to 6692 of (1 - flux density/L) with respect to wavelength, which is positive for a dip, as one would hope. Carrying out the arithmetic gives 4.09 AA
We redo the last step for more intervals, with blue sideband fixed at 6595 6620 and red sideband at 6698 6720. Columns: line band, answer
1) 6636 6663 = 2.0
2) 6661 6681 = 1.3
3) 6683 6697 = 2.4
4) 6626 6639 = 1.0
